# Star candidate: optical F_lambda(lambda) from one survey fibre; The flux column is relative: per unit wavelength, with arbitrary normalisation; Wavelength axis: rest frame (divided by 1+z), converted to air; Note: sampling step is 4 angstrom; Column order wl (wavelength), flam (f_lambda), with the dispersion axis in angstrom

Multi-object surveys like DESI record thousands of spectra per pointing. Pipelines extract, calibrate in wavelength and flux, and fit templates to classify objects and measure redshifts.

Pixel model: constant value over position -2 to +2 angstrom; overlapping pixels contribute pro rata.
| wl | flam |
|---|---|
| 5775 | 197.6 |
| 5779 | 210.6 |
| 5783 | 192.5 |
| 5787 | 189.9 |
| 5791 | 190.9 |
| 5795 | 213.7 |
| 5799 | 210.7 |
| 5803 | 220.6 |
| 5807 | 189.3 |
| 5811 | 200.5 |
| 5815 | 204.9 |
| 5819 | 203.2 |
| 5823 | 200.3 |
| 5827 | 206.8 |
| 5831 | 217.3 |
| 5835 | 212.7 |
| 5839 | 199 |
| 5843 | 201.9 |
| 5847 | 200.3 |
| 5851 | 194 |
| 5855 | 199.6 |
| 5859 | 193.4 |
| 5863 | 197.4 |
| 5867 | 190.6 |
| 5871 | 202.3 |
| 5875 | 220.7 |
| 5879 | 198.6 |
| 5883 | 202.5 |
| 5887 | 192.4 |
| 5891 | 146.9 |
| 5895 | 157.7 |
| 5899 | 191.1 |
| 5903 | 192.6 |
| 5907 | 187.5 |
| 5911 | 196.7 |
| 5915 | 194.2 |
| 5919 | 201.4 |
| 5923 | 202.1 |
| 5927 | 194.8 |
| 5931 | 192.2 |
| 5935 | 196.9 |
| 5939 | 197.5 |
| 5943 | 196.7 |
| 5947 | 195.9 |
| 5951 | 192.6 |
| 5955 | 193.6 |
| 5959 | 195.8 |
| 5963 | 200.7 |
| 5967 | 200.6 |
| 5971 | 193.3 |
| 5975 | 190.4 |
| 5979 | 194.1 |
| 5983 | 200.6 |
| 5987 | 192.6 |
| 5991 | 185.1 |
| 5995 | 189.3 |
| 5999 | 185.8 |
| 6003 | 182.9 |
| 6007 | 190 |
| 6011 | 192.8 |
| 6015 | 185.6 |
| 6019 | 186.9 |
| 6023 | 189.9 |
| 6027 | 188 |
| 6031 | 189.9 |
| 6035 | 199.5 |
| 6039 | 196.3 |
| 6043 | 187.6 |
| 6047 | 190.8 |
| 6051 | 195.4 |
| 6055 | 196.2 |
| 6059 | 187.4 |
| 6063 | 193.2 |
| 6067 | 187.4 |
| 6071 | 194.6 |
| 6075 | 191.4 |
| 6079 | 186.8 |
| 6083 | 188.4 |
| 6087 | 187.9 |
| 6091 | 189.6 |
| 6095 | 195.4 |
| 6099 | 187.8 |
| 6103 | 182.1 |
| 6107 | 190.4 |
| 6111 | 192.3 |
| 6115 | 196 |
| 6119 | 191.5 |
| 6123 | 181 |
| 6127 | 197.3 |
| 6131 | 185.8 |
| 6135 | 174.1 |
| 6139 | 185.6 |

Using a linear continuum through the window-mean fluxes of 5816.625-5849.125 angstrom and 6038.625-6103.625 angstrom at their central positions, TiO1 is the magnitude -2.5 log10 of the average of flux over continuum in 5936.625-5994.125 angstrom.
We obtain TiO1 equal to 0.01 mag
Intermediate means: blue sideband 205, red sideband 191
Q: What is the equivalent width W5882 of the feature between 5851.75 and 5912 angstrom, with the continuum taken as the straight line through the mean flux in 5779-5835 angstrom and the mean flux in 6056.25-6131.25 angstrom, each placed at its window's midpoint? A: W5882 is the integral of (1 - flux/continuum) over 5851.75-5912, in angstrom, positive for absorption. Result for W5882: 2.7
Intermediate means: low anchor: 204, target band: 191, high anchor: 190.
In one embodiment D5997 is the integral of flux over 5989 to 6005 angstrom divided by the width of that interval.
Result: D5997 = 186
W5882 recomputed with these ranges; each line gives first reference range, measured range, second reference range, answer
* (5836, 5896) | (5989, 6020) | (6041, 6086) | 0.7 angstrom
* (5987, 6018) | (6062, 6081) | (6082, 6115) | -0.1 angstrom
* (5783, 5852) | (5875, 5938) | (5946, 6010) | 2.0 angstrom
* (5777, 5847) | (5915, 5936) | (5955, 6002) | -0.1 angstrom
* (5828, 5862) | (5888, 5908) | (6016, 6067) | 2.4 angstrom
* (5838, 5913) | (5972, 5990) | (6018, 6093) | -0.2 angstrom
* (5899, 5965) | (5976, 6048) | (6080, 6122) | 0.9 angstrom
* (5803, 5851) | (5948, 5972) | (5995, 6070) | -0.1 angstrom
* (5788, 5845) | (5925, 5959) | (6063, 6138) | 0.5 angstrom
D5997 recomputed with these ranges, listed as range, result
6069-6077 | 193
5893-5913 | 185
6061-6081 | 191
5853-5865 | 197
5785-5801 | 201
